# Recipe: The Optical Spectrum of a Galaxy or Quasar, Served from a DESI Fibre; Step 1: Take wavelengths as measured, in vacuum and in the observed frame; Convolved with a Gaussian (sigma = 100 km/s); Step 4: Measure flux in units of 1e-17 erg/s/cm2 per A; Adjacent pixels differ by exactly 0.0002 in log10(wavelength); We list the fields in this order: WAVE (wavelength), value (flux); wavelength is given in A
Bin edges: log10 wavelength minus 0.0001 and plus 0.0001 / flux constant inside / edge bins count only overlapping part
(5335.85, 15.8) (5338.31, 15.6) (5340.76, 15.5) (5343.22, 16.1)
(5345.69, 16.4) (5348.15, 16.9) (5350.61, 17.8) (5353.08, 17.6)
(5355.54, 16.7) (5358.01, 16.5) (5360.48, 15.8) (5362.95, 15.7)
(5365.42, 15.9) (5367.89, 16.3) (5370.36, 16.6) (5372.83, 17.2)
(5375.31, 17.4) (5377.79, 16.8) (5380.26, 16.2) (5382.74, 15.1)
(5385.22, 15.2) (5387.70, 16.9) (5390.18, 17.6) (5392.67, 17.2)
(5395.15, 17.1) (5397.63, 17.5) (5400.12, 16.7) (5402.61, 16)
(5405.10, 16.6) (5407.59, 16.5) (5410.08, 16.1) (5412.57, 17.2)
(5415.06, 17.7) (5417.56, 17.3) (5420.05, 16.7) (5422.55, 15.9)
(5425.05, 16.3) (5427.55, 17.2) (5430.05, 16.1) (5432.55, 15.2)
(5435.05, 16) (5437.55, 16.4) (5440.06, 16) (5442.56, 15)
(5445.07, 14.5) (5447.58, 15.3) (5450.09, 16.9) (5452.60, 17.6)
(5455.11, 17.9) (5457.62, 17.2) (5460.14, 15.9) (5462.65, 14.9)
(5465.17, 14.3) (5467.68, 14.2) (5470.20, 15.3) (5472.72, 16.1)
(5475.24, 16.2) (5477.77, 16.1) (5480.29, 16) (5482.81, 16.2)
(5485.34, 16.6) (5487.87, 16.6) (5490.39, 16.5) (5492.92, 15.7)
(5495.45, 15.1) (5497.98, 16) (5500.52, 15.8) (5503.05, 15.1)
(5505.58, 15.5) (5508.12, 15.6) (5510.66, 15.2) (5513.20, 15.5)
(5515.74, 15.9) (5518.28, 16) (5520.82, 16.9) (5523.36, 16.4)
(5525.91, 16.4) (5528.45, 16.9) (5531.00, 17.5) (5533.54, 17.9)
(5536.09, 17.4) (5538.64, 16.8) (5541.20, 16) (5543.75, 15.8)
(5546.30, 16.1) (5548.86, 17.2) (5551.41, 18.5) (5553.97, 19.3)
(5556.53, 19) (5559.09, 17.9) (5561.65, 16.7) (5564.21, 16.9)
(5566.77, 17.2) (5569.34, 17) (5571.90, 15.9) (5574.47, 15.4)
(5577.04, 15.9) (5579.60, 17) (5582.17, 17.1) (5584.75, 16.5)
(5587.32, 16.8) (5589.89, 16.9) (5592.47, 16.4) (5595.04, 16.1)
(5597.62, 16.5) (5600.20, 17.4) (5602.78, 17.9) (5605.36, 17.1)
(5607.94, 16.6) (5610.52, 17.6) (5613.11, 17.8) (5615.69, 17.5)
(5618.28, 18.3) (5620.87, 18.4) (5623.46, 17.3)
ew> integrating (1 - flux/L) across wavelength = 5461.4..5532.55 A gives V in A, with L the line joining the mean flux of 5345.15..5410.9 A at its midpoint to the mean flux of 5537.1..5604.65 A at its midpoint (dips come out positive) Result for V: 3.91 A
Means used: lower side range 16.6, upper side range 16.9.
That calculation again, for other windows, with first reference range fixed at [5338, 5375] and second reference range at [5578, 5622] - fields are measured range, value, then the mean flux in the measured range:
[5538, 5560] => -0.51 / 17.4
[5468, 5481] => 0.77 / 15.8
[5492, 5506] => 1.12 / 15.5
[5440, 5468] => 1.51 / 15.9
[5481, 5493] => 0.34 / 16.4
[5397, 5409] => 0.00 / 16.6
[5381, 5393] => 0.17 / 16.3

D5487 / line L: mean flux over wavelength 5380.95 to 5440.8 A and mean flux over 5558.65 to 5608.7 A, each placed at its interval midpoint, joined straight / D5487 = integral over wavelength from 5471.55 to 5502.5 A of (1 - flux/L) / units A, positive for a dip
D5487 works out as 1.1 A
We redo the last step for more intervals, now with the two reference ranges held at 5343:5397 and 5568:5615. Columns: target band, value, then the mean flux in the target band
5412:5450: 1.1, 16.2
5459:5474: 1.4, 15.1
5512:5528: 0.5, 16.2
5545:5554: -0.4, 17.6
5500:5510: 0.8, 15.5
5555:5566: -0.6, 17.6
